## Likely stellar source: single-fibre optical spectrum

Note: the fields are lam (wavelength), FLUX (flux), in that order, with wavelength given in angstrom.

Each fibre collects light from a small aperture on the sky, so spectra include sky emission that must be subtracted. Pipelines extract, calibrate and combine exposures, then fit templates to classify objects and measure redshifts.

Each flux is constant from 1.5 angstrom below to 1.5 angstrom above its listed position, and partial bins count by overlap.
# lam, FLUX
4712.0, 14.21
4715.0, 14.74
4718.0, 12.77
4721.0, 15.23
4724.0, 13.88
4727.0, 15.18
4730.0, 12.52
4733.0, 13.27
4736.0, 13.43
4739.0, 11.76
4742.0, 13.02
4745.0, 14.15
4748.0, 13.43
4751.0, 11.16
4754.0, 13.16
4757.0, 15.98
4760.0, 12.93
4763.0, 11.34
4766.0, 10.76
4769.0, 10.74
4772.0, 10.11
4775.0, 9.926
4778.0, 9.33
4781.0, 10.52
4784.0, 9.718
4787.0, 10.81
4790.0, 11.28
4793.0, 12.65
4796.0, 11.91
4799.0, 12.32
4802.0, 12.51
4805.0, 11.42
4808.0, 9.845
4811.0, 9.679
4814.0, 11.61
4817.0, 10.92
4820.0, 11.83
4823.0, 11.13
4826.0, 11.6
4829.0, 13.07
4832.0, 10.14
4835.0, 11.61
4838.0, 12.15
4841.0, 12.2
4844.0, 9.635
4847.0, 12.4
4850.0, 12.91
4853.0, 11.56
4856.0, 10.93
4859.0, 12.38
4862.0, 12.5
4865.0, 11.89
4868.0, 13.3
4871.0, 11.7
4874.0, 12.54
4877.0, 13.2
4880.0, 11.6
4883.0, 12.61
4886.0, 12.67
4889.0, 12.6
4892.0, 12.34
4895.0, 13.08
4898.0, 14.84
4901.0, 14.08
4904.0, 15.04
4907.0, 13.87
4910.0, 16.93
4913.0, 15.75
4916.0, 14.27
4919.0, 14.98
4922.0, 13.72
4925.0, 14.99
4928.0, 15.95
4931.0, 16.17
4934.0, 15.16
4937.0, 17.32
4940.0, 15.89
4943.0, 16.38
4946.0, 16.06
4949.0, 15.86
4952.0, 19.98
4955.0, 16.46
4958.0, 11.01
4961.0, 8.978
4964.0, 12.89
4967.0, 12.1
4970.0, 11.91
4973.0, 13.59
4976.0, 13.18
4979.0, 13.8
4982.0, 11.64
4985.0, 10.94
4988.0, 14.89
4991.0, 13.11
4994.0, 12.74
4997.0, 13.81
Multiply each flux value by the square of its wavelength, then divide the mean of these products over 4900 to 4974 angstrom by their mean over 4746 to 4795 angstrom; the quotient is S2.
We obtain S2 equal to 1.4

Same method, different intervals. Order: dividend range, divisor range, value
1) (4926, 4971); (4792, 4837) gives 1.37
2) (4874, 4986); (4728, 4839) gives 1.28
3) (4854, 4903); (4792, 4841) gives 1.13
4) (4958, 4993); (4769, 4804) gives 1.22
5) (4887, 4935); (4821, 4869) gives 1.27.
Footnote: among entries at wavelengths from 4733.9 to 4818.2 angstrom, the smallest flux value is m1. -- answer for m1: 9.33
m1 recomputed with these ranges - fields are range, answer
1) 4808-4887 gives 9.635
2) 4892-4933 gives 12.34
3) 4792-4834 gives 9.679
